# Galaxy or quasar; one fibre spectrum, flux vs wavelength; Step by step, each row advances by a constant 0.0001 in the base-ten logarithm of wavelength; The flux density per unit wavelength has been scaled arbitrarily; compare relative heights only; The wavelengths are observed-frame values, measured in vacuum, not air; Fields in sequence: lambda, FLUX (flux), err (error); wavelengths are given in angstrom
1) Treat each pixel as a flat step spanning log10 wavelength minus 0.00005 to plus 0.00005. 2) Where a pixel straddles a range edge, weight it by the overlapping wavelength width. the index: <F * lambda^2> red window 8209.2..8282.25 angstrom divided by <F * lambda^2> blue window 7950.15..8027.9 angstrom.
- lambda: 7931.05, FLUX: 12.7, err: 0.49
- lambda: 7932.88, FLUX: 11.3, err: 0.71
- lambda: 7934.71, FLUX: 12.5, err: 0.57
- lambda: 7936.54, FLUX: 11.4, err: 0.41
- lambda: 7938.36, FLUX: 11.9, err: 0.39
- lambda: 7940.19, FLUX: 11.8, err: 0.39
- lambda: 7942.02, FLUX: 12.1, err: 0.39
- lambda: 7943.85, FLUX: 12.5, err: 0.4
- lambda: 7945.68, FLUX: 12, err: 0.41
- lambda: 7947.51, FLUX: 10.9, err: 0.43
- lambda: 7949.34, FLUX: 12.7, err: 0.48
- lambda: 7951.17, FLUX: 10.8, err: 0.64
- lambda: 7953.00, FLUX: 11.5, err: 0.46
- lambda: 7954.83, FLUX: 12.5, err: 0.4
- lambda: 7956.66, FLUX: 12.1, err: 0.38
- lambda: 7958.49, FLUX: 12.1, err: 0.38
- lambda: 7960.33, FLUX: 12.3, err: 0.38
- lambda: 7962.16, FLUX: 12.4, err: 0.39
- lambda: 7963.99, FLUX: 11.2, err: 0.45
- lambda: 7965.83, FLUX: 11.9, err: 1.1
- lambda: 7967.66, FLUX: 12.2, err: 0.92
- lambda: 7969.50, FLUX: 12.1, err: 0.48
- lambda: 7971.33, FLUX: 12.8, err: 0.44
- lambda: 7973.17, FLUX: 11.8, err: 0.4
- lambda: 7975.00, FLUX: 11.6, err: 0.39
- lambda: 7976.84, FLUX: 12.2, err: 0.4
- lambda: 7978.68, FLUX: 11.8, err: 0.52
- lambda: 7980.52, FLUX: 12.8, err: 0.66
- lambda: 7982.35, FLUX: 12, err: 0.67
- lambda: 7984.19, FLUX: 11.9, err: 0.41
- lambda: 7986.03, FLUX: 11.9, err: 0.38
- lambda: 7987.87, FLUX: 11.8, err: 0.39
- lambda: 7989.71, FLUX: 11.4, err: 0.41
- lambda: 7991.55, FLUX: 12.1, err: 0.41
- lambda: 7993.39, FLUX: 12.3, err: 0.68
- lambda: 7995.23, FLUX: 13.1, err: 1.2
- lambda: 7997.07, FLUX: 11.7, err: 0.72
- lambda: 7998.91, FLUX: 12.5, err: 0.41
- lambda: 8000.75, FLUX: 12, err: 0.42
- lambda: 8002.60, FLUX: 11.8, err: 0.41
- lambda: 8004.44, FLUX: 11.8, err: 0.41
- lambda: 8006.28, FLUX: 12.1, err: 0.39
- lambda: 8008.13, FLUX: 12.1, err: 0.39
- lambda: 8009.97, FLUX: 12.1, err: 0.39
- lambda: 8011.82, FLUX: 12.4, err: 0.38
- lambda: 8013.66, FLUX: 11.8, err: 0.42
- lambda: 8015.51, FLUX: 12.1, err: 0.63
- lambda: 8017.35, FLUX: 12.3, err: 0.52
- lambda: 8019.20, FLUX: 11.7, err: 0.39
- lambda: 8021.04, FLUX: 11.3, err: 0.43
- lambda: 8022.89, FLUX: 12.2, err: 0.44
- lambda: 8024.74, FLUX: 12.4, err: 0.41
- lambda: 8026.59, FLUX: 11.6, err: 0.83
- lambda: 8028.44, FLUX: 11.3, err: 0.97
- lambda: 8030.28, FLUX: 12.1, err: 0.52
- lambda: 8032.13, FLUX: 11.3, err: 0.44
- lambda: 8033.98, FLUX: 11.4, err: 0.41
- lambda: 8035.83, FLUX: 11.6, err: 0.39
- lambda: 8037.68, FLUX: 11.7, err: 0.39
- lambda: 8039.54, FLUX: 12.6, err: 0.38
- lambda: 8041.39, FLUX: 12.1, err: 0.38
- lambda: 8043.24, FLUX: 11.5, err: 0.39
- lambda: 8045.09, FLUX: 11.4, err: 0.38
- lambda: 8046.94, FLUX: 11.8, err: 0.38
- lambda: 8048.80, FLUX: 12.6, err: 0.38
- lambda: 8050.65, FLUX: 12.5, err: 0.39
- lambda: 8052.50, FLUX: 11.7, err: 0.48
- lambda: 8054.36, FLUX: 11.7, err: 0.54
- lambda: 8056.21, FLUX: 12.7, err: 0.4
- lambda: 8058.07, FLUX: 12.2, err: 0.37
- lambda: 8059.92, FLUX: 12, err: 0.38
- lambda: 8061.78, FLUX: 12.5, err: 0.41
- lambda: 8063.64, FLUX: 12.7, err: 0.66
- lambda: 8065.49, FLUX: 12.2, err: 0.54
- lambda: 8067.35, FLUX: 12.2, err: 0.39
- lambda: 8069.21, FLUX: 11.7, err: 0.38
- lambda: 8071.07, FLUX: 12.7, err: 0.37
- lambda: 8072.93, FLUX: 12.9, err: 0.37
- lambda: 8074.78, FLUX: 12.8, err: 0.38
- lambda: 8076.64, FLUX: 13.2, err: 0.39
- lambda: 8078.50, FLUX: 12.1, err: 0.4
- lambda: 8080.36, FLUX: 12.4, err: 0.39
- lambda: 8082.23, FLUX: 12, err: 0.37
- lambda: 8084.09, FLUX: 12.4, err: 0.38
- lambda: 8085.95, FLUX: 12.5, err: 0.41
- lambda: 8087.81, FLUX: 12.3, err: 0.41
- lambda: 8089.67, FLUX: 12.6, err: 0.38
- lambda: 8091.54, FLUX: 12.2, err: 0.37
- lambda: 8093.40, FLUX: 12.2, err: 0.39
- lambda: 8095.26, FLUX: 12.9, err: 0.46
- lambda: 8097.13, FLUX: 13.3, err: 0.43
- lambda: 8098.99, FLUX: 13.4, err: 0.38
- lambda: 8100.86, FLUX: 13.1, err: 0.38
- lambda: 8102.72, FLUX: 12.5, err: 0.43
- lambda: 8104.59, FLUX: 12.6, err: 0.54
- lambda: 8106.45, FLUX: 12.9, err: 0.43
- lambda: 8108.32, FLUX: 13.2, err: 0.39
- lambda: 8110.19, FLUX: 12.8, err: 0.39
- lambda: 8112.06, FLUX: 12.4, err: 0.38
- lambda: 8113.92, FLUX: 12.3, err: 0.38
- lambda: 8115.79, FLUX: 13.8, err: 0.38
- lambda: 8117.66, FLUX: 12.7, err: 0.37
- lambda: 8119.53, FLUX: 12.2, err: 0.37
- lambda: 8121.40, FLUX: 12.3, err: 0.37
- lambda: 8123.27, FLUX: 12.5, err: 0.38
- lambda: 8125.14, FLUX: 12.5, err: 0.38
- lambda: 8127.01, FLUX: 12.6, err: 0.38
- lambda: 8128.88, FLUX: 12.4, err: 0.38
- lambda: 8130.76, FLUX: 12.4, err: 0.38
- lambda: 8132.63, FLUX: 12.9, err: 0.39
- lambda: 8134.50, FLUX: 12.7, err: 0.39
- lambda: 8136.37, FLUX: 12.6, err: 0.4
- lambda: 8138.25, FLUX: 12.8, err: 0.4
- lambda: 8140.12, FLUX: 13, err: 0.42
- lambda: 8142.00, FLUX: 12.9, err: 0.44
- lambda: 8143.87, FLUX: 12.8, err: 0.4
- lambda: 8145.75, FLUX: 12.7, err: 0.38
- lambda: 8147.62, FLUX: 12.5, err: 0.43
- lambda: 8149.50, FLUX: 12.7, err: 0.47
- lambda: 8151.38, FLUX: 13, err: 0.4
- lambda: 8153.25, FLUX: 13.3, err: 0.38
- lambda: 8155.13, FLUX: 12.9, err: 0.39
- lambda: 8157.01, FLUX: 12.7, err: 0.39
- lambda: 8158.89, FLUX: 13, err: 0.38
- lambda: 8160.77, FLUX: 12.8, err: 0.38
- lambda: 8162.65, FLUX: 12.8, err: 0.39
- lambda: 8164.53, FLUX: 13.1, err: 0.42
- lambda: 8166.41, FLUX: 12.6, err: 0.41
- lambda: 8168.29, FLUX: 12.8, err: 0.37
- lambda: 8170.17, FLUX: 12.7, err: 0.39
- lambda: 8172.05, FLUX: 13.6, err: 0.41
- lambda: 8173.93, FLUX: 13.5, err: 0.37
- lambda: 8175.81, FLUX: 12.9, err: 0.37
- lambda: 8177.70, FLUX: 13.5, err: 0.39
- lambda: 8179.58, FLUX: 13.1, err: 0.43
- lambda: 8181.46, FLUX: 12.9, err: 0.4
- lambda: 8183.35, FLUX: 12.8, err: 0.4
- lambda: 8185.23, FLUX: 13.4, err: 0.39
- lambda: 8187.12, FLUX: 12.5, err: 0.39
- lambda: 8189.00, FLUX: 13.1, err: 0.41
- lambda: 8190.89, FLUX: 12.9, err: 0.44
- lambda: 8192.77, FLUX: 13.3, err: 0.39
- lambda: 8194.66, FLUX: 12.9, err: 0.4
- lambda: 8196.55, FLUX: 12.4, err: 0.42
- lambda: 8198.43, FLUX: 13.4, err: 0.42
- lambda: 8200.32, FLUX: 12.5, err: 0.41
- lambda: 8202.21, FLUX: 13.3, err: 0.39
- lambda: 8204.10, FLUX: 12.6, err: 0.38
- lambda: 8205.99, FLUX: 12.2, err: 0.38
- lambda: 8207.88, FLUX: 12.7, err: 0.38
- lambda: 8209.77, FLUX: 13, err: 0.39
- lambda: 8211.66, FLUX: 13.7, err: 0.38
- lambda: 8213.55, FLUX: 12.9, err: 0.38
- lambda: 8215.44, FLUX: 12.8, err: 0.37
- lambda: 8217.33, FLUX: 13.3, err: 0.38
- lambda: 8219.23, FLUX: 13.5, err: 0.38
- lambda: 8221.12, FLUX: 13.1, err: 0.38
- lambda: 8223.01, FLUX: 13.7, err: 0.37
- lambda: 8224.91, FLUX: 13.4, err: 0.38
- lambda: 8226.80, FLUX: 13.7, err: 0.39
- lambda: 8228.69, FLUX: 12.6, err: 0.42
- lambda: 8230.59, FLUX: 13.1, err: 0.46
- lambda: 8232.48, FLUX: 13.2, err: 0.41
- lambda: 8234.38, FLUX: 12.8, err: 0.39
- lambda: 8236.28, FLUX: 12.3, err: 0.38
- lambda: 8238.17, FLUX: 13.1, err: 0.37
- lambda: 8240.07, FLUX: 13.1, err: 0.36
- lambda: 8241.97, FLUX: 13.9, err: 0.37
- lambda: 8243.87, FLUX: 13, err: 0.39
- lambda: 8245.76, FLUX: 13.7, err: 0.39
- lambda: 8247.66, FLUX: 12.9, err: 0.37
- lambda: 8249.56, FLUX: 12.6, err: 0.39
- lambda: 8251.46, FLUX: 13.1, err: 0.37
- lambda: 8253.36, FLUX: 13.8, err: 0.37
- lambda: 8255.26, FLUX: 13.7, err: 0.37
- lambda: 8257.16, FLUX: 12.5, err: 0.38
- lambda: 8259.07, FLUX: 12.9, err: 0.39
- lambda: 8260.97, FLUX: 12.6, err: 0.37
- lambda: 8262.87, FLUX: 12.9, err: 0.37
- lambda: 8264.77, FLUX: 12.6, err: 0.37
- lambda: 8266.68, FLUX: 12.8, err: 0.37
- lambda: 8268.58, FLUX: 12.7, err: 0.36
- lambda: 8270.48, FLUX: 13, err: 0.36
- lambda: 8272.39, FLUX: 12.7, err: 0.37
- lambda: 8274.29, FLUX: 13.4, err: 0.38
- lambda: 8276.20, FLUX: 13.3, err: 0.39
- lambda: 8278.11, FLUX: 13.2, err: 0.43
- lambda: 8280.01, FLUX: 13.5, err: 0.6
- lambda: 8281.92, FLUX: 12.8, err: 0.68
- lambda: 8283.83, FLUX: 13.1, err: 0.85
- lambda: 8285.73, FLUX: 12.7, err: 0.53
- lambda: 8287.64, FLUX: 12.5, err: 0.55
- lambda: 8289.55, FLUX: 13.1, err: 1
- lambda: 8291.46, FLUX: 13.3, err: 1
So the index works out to 1.2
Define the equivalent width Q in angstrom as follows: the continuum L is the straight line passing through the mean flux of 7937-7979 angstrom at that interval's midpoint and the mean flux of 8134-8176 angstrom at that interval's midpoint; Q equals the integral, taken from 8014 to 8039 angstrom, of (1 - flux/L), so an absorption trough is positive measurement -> 1.0 angstrom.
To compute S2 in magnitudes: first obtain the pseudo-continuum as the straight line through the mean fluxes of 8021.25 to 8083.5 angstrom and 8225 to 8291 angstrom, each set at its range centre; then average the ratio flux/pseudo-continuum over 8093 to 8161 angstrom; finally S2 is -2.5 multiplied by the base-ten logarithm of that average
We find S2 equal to -0.03 mag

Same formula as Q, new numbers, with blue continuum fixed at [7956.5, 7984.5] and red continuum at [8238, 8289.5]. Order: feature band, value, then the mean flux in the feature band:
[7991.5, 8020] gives 0.2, 12.1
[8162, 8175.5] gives -0.3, 13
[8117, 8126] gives 0.1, 12.4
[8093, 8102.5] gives -0.4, 13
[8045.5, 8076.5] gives 0.2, 12.3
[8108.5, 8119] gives -0.2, 12.8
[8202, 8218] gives -0.1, 12.9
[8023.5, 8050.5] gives 1.0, 11.8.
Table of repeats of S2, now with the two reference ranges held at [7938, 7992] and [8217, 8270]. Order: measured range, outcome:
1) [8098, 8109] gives -0.036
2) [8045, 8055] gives 0.028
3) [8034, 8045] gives 0.041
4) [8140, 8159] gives -0.012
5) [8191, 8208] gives 0.008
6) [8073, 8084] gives -0.009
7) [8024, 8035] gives 0.050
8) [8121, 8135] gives 0.007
